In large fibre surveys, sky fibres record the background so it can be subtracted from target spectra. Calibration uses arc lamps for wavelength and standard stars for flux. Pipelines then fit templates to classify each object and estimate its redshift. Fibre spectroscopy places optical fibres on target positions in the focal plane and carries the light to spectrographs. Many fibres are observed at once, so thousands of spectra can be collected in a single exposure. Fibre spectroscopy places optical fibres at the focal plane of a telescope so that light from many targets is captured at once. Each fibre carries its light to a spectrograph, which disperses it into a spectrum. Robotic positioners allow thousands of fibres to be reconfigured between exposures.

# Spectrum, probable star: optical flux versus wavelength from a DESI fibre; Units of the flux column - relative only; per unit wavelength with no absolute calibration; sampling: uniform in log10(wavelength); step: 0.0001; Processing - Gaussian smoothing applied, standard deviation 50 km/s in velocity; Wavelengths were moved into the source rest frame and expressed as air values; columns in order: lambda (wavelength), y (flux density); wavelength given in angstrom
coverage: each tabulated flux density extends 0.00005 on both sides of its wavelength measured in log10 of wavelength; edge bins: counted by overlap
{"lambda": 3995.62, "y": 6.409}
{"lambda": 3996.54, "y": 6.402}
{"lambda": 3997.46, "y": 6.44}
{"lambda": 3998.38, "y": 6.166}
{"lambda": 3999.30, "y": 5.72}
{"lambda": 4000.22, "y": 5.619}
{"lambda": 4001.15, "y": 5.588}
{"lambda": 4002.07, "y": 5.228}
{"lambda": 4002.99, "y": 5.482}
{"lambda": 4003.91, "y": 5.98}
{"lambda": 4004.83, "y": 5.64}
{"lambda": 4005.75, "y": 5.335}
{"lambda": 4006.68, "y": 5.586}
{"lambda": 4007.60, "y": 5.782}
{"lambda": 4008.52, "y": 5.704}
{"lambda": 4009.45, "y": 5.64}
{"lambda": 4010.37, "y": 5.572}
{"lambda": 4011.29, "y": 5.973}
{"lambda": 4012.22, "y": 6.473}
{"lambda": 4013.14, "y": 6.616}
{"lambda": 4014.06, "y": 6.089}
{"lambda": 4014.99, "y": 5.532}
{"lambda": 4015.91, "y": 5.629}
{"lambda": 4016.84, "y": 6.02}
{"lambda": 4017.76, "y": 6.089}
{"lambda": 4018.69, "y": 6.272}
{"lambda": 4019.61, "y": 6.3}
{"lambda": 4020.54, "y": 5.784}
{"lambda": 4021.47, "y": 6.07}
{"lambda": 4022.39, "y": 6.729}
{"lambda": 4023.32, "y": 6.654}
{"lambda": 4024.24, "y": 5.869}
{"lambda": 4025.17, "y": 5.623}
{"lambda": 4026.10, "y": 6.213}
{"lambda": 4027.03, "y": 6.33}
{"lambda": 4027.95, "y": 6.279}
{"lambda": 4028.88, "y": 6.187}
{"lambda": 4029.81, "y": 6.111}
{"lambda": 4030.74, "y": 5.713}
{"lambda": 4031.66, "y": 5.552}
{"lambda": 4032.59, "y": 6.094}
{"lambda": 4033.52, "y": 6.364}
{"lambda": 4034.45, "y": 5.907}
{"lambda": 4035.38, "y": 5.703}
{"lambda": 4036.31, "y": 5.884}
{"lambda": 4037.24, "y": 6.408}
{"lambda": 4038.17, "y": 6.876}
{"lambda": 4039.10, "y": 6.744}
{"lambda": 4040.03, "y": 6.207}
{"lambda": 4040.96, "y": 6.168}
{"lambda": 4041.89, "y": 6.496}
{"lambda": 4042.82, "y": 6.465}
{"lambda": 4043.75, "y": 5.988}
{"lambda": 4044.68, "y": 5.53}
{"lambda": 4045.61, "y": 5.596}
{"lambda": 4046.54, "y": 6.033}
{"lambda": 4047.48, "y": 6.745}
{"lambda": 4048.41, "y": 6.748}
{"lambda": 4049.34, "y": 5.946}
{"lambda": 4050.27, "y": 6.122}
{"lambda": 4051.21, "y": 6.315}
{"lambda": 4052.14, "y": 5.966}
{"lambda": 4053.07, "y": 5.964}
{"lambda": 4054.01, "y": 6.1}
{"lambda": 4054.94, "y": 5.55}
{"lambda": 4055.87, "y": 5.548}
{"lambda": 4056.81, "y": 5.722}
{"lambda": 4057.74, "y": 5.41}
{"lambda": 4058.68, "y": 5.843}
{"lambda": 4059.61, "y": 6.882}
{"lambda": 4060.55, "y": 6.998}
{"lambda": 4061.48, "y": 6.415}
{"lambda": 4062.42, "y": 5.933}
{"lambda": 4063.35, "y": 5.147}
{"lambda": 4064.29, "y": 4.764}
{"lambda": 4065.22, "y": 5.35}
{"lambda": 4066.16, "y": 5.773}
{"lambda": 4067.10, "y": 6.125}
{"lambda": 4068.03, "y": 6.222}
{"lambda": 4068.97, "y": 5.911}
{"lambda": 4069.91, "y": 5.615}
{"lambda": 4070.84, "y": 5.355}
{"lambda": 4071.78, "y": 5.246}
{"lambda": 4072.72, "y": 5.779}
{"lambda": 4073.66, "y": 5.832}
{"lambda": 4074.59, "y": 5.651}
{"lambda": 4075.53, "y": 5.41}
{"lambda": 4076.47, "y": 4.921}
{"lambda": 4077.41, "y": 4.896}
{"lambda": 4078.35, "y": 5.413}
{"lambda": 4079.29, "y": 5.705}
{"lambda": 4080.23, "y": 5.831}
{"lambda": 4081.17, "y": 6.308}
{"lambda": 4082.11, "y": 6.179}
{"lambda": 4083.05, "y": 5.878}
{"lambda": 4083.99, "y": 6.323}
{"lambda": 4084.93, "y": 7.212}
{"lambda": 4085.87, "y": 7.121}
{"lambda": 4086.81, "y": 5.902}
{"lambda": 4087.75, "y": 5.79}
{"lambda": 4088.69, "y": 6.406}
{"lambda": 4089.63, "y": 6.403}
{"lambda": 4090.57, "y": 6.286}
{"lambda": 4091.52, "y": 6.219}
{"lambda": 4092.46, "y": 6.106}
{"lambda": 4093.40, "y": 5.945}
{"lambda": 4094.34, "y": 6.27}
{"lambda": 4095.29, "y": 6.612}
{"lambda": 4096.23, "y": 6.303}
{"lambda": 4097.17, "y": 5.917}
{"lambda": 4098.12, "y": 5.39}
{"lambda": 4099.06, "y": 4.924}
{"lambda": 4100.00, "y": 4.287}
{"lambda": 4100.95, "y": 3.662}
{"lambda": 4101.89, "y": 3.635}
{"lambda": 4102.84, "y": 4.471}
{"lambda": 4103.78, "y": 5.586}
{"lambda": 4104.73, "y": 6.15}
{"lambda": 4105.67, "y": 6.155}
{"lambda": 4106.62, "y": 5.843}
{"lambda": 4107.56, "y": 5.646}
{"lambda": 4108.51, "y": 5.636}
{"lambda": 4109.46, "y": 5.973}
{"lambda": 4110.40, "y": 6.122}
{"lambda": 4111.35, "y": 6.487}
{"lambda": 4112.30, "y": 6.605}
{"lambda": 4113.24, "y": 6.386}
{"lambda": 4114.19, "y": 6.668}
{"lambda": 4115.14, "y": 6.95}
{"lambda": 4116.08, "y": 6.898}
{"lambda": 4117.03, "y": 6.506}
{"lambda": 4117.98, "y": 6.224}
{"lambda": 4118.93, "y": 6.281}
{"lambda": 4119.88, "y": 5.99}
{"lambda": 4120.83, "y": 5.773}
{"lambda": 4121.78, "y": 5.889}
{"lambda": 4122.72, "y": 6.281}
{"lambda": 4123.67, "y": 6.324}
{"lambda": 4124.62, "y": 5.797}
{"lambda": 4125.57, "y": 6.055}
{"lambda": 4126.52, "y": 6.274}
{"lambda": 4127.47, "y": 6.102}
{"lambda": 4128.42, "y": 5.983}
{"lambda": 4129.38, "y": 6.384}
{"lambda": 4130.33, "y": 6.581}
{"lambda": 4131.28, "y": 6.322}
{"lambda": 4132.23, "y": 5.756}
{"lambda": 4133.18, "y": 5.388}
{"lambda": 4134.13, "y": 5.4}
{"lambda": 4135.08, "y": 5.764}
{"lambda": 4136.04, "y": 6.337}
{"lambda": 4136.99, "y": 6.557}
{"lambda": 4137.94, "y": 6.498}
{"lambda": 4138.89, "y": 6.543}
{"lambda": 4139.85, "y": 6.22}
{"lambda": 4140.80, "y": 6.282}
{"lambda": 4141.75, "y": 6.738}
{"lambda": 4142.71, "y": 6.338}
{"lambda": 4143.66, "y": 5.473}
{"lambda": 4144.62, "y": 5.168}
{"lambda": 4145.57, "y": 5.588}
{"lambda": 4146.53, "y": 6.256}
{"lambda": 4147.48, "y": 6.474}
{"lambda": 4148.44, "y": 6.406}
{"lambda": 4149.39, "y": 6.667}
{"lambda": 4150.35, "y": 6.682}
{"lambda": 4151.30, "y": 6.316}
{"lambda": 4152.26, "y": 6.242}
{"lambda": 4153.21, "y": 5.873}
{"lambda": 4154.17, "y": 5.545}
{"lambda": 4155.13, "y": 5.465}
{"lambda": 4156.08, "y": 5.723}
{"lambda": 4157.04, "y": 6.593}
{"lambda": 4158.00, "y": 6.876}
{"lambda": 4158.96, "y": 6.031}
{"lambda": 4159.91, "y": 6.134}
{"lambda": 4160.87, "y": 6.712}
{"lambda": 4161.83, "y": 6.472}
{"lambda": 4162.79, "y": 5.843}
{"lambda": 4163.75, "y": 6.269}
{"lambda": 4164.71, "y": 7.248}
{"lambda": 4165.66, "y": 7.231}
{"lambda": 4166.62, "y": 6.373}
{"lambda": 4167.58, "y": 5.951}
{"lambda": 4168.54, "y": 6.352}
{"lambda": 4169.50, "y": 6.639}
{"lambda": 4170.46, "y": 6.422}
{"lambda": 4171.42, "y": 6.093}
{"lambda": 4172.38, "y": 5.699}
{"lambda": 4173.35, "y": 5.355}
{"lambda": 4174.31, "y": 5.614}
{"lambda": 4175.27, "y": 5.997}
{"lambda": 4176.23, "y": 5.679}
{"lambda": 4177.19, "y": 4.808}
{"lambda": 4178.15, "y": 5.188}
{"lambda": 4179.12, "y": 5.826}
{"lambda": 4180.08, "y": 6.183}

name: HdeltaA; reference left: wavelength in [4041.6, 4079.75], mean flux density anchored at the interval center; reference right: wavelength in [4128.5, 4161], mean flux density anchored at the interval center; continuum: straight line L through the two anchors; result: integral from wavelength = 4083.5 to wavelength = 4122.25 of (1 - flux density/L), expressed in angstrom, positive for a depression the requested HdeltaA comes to 0.1 angstrom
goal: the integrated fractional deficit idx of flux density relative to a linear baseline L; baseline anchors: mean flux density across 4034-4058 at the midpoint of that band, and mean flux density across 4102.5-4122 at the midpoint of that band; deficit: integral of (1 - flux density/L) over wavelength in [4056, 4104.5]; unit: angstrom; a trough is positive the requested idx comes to 2.81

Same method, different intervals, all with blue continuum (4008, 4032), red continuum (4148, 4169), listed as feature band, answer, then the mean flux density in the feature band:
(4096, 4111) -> 2.1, 5.35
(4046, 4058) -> 0.2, 6.02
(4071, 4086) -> 0.8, 5.82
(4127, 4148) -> 0.6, 6.1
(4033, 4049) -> -0.4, 6.22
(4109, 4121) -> -0.3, 6.39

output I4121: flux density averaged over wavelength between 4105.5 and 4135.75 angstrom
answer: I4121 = 6.14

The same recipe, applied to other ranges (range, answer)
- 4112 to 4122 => 6.39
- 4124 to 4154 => 6.14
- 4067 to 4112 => 5.77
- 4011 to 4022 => 6.08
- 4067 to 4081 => 5.6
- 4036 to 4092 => 5.99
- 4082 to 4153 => 6.06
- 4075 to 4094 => 6.01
